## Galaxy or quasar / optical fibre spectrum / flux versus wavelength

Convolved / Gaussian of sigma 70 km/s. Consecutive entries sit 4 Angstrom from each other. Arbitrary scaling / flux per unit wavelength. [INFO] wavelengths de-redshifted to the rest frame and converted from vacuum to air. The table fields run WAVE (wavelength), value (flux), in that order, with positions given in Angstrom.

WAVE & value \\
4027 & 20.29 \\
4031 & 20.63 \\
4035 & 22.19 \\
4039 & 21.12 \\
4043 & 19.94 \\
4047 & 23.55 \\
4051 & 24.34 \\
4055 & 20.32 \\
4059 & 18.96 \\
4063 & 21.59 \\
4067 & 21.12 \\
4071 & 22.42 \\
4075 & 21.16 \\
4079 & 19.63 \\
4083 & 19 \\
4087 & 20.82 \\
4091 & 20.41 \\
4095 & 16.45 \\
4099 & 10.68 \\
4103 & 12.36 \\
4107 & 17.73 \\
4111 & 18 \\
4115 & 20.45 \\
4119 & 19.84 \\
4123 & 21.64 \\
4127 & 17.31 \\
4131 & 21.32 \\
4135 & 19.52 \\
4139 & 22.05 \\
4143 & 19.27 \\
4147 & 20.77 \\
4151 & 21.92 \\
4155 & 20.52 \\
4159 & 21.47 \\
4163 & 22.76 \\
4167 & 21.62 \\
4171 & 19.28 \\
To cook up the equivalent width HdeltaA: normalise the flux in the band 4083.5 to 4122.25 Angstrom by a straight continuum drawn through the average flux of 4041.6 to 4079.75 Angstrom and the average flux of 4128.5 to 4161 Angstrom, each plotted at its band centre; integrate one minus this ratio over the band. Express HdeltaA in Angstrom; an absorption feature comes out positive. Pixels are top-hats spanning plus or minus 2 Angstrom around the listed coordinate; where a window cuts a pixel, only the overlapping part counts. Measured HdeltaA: 6.4 Angstrom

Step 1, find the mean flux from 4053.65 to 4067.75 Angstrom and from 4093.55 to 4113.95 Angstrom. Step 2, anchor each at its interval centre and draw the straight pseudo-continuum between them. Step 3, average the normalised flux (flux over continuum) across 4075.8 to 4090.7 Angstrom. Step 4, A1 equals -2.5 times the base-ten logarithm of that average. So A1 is -0.13 mag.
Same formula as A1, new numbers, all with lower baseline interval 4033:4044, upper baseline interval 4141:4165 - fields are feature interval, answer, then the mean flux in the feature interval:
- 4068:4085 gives 0.030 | 20.6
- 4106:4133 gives 0.086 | 19.5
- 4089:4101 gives 0.314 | 15.8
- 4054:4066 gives 0.043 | 20.4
